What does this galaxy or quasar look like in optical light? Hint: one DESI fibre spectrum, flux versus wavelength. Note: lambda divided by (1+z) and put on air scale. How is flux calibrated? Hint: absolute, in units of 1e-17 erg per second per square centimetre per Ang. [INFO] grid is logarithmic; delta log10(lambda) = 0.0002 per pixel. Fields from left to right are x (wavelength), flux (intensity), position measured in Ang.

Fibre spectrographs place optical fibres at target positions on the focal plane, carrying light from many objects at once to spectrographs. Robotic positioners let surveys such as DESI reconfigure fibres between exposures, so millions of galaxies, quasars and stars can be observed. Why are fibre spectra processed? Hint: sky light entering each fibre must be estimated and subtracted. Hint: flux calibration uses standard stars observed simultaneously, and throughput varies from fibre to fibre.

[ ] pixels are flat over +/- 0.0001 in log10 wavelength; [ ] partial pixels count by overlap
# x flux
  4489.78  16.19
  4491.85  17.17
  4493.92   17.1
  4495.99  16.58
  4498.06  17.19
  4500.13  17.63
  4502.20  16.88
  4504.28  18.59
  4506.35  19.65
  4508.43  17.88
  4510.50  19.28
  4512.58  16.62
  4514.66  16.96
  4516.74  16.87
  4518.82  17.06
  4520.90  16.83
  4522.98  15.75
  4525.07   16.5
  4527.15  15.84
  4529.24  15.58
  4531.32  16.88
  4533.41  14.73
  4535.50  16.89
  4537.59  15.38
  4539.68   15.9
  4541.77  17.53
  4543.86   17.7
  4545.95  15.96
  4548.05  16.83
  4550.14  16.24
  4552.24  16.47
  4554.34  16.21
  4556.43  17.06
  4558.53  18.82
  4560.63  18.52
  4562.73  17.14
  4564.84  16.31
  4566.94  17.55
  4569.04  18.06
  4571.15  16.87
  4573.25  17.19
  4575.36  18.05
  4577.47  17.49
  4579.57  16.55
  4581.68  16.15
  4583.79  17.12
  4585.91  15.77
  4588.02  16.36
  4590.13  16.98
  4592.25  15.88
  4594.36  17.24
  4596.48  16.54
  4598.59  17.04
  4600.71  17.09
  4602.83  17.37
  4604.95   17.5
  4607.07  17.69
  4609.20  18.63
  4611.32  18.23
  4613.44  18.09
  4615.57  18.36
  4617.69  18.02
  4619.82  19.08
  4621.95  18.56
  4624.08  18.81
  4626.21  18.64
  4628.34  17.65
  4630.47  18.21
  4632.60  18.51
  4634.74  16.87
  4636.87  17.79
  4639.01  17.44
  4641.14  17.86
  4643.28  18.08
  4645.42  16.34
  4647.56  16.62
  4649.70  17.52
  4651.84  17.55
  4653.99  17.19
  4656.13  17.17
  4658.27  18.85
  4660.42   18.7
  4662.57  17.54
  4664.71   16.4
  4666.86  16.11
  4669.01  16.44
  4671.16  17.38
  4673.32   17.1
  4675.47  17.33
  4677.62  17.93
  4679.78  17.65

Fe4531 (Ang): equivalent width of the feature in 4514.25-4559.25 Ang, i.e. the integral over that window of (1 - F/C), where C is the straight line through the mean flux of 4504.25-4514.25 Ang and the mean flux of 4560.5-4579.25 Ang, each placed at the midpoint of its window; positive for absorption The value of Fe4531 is 3.4 Ang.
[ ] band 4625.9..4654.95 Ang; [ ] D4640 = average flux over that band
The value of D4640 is 17.6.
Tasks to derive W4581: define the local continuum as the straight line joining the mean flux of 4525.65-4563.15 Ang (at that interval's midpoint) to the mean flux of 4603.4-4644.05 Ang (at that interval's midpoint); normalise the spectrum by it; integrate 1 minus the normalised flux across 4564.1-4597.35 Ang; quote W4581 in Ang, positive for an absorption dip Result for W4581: 0.80 Ang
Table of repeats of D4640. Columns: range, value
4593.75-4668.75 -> 17.7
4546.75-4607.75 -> 17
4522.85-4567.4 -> 16.6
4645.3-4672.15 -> 17.2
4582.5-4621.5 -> 17.4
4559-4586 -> 17.2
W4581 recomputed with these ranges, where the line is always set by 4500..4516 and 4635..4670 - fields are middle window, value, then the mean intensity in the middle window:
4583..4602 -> 1.0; 16.7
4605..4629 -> -1.1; 18.3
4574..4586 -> 0.5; 16.9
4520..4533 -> 1.2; 16.1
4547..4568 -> 0.7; 17.1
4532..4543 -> 1.0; 16.1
